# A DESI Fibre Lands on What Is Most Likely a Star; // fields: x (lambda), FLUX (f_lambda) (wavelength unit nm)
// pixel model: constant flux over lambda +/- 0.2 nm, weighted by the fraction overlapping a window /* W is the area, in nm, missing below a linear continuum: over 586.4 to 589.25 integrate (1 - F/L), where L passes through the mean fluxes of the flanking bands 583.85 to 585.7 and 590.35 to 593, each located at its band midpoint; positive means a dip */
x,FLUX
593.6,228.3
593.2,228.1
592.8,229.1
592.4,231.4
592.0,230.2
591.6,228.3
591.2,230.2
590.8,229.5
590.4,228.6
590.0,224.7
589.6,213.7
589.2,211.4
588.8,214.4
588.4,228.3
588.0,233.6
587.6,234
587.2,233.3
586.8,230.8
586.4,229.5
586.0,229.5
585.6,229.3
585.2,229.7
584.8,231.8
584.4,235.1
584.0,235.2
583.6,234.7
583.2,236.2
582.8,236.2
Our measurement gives 0.04 nm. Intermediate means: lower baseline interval 232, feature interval 228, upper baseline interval 230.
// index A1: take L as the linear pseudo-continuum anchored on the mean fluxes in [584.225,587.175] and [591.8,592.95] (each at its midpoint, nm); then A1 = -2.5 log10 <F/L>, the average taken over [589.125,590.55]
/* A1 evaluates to 0.05 mag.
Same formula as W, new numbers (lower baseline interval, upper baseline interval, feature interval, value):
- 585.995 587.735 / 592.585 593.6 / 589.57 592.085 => 0.03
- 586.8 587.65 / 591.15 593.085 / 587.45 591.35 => 0.12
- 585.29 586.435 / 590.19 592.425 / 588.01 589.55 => 0.07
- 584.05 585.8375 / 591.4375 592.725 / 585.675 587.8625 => 0.00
